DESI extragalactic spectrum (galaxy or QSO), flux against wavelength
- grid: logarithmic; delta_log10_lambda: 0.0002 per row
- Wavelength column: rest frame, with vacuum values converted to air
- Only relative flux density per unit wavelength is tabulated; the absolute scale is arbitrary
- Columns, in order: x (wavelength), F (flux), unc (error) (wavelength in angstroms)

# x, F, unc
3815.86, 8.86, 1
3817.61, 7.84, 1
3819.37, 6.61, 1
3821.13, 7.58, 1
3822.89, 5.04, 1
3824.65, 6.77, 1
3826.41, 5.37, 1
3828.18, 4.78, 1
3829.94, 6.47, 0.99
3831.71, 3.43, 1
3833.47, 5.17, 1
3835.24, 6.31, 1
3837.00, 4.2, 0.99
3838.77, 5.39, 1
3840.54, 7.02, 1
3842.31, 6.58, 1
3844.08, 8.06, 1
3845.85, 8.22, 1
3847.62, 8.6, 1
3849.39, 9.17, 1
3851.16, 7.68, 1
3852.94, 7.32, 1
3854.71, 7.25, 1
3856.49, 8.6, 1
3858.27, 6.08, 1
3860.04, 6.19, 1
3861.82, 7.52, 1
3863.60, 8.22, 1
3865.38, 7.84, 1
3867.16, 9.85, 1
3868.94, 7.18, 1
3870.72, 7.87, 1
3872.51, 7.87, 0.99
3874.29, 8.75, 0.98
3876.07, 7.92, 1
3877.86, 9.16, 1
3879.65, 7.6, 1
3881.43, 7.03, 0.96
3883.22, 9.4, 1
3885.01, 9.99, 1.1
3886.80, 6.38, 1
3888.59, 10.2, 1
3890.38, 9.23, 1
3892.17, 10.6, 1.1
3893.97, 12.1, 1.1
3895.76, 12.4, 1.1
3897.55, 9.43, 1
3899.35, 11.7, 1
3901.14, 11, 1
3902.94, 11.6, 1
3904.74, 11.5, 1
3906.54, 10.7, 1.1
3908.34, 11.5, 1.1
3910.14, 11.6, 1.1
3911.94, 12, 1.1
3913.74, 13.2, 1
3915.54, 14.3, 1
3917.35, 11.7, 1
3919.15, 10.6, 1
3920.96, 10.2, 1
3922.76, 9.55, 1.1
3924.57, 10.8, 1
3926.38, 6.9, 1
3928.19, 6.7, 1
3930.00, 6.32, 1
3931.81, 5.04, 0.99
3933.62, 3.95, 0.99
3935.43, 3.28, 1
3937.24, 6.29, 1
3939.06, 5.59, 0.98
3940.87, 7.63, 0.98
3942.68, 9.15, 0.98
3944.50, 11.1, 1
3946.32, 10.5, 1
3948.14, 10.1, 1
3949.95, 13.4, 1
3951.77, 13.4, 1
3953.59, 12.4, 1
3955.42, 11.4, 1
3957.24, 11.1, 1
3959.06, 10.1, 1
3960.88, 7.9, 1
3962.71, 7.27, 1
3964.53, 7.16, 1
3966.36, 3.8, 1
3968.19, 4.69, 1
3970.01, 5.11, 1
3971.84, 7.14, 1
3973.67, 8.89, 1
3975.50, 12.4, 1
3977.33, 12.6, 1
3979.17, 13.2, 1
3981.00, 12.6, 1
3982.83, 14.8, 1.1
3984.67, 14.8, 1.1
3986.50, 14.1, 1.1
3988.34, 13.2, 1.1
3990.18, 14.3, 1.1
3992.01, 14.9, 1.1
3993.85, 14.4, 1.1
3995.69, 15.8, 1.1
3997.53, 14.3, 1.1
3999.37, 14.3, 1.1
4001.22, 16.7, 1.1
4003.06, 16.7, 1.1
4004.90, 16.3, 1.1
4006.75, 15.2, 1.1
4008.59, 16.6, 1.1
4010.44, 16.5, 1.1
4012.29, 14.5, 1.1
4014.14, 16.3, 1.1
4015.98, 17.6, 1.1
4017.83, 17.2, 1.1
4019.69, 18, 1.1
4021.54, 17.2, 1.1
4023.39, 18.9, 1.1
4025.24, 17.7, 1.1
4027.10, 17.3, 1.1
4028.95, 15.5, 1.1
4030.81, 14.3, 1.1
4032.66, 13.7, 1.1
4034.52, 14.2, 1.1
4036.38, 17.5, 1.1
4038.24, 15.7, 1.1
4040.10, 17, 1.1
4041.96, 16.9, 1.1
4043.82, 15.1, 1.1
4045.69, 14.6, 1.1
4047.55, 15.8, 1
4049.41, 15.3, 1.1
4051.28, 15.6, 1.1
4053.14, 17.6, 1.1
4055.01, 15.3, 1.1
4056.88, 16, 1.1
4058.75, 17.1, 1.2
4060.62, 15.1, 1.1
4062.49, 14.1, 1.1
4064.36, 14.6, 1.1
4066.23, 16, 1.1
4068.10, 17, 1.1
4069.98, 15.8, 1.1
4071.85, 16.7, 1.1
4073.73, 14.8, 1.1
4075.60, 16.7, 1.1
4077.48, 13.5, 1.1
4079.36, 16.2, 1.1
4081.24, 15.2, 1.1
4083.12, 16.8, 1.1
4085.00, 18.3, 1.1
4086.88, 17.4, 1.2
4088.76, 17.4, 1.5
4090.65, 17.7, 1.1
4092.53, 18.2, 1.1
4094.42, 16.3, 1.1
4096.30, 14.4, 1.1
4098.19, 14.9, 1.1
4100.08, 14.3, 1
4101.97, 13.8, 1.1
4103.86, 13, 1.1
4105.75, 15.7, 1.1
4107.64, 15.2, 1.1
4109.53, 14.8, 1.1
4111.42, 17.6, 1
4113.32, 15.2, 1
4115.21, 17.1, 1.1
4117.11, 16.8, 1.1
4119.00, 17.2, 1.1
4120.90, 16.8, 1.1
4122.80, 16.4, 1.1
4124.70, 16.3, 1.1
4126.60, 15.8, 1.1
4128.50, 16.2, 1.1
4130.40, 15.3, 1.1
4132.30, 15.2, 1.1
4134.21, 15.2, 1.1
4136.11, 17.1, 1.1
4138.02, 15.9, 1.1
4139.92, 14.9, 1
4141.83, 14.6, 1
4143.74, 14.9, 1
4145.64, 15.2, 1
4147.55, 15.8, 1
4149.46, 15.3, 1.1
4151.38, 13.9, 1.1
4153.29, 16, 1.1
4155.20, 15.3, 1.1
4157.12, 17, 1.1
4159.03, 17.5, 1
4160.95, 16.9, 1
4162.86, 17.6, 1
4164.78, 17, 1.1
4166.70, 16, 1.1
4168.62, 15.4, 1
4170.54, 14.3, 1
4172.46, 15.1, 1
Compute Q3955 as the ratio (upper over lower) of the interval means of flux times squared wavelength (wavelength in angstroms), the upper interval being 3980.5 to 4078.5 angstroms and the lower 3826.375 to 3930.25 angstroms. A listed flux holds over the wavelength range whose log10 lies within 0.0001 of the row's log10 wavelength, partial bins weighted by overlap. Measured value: 1.94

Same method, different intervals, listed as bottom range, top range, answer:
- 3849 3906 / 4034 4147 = 1.98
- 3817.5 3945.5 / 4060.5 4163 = 2.14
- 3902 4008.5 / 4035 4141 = 1.56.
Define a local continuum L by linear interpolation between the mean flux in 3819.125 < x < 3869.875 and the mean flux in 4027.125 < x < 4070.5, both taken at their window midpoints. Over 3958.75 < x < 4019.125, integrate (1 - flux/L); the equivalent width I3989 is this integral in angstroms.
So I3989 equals 1.88 angstroms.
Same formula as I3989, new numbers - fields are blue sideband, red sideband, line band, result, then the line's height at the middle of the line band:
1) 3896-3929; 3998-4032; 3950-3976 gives 9.0 angstroms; 13.6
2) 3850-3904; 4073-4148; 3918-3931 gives 1.9 angstroms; 10.2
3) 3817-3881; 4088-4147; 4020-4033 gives -3.8 angstroms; 12.8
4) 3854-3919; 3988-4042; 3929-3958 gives 8.7 angstroms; 12.4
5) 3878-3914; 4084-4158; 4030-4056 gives -3.1 angstroms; 14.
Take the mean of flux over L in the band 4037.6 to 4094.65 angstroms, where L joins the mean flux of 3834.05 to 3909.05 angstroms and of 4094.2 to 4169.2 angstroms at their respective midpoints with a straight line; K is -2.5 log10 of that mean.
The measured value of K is -0.16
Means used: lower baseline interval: 8.59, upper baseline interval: 15.7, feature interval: 16.1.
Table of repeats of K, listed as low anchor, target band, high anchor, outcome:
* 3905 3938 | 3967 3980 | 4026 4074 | 0.303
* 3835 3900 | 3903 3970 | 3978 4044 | 0.250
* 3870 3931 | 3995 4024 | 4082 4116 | -0.227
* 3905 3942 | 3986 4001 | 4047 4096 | -0.176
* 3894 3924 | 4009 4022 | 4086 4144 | -0.214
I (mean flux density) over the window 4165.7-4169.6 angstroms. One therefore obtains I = 15.7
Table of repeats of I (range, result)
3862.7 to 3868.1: 8.62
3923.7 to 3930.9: 7.66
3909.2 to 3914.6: 12.3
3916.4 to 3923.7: 10.5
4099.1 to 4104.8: 13.7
